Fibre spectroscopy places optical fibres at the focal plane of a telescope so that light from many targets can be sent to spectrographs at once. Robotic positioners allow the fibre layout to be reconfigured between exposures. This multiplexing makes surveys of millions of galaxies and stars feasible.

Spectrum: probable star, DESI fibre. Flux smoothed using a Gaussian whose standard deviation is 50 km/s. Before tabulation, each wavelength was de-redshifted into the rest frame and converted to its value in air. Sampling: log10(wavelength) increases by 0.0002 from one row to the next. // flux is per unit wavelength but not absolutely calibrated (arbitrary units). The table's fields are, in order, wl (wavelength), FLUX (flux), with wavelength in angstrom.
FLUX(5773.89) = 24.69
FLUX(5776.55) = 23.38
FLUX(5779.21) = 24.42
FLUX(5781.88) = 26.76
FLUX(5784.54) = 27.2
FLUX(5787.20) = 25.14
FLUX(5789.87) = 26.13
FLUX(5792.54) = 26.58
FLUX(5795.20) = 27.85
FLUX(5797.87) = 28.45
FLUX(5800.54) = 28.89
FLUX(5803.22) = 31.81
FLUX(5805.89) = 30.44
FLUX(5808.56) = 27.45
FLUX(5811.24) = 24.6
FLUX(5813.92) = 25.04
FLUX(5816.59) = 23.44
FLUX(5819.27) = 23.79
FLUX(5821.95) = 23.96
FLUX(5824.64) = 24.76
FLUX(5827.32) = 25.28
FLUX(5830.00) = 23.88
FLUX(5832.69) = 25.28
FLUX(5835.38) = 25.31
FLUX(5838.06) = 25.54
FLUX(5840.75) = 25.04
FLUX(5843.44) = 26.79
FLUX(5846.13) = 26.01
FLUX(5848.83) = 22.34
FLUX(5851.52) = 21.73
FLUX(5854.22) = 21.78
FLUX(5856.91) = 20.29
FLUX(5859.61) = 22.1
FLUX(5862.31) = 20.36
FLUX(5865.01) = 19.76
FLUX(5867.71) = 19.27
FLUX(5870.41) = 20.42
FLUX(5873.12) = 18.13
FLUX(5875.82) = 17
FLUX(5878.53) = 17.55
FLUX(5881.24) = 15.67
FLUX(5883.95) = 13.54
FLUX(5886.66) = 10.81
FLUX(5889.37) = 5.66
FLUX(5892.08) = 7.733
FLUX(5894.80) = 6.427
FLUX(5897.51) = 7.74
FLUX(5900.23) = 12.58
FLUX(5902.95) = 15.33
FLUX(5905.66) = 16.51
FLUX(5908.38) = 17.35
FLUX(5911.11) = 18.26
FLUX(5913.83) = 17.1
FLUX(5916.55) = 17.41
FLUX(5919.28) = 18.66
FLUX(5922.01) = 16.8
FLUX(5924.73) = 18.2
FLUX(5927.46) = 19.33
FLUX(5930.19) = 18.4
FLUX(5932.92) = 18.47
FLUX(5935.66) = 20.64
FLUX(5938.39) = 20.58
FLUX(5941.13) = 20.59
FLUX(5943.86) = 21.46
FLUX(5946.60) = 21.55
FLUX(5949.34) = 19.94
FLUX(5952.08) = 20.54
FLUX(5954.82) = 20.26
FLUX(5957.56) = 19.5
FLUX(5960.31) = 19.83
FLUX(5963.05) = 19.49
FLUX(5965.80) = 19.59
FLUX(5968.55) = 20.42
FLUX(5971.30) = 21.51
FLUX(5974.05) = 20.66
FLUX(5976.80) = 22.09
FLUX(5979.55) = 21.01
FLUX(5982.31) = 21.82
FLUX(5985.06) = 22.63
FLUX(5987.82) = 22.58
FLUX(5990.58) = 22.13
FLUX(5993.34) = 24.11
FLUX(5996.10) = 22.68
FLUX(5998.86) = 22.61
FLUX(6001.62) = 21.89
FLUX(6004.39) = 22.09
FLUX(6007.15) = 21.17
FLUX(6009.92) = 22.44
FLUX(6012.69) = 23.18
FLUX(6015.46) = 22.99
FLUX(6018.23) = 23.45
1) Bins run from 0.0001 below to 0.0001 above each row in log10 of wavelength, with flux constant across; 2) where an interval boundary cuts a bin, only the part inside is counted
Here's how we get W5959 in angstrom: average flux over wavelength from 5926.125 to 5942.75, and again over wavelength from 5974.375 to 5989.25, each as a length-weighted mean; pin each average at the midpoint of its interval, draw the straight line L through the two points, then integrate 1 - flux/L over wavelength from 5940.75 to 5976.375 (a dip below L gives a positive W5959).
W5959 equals 0.6 angstrom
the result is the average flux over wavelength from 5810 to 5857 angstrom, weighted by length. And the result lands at 24.3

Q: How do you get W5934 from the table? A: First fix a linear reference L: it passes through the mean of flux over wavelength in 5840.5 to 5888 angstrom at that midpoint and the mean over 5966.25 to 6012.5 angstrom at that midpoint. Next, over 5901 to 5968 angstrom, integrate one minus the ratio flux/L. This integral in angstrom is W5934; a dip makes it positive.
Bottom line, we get 6.6 angstrom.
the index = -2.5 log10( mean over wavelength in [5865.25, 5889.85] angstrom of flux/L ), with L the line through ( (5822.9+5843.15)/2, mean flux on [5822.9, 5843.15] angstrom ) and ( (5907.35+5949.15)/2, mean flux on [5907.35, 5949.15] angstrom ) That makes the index 0.37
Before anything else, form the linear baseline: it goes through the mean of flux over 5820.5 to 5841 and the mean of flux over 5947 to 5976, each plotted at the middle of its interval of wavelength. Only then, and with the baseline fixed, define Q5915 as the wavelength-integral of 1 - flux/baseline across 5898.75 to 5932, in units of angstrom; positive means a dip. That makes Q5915 7.2 angstrom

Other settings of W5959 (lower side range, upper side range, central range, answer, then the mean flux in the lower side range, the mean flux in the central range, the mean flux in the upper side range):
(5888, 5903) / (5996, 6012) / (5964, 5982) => -2.5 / 8.72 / 20.9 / 22.1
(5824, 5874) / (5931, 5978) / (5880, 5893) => 6.7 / 22.9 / 10.7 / 20.4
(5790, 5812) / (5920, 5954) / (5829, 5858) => 1.8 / 28.2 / 24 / 19.7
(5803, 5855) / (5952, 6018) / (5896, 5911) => 5.9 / 25.1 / 14.2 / 21.6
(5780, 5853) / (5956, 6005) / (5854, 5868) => 2.3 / 25.9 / 20.6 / 21.5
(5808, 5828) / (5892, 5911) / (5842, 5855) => -2.3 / 24.7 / 23.8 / 12.7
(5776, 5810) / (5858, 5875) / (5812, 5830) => 0.1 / 27.4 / 24.4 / 19.9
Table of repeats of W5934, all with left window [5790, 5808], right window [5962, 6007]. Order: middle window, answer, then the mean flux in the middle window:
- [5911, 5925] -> 3.80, 17.7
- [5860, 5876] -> 4.07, 19.5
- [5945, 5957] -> 1.29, 20.5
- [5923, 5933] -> 2.22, 18.6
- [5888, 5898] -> 7.29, 6.83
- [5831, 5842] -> 0.84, 25.2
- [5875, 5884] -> 3.32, 16.2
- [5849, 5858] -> 1.77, 21.4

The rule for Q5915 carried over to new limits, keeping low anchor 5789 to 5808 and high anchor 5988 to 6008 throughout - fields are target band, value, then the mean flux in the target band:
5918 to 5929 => 2.9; 18.3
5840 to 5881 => 8.8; 21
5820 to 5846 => 2.3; 25.1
